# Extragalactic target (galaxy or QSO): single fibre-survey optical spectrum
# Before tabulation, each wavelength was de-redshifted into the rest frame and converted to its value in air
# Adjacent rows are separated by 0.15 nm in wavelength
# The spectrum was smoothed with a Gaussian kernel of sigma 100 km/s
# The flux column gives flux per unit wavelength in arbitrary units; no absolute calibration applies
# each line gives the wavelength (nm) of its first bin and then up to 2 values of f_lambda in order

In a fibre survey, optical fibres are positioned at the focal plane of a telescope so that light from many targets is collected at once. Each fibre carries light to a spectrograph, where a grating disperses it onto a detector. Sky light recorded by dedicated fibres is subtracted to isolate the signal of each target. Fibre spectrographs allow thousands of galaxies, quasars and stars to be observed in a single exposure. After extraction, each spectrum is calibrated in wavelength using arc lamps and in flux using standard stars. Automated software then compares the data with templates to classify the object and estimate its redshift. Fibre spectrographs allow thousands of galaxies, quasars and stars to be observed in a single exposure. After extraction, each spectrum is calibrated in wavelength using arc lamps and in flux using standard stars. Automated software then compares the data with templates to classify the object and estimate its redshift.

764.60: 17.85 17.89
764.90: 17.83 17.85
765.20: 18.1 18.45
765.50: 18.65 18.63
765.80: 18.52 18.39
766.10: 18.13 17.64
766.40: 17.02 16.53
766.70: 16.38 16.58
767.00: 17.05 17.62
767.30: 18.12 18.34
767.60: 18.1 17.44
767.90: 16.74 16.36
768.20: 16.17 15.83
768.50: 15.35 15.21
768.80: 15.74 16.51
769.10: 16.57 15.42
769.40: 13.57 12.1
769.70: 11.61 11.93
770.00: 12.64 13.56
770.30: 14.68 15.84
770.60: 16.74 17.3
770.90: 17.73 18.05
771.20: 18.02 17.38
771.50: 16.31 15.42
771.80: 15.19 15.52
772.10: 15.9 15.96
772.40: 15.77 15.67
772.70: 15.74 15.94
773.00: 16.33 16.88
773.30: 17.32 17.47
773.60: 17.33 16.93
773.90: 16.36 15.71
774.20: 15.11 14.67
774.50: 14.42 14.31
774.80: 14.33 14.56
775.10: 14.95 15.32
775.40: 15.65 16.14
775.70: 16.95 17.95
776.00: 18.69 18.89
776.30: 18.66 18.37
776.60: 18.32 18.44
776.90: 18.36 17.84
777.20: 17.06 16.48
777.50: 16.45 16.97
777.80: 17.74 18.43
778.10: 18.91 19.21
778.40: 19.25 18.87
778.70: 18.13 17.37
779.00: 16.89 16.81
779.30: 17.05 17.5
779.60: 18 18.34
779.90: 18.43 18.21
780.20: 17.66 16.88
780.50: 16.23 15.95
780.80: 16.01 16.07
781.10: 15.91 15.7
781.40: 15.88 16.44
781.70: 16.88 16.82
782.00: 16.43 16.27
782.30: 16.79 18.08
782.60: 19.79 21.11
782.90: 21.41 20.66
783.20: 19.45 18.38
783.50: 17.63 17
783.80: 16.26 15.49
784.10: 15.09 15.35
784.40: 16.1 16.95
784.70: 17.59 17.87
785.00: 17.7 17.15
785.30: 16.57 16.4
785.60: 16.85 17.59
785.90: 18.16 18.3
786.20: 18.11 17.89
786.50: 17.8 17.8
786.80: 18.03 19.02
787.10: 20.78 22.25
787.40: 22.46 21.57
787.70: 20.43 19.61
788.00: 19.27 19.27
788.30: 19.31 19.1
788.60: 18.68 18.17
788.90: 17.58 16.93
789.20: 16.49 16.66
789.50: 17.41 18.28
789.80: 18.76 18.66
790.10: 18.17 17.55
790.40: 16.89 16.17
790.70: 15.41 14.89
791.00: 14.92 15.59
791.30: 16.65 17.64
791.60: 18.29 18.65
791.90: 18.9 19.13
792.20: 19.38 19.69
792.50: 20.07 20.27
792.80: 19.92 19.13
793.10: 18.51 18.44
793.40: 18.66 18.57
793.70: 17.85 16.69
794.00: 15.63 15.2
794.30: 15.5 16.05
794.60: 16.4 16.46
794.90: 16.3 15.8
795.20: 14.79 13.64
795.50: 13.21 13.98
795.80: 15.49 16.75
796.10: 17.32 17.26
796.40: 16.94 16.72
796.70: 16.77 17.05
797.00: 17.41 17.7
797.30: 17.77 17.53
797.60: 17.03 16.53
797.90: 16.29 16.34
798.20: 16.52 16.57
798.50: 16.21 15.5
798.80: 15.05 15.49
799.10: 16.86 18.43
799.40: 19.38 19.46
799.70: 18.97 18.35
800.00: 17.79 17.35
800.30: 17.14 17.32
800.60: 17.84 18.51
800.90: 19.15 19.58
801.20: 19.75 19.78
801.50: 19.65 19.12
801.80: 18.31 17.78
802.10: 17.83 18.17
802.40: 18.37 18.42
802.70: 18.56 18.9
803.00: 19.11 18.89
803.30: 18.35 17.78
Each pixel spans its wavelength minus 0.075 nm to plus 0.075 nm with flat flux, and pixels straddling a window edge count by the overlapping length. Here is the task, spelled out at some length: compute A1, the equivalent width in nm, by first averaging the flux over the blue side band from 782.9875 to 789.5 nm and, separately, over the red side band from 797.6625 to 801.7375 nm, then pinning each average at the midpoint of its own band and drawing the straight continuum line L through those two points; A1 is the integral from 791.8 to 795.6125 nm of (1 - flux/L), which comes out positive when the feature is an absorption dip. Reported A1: 0.12 nm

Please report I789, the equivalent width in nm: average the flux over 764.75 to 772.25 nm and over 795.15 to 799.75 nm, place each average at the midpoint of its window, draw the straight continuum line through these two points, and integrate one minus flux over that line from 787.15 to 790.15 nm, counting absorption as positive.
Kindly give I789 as -0.44 nm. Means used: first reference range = 16.4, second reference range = 16.6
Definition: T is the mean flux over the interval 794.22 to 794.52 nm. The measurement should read 15.8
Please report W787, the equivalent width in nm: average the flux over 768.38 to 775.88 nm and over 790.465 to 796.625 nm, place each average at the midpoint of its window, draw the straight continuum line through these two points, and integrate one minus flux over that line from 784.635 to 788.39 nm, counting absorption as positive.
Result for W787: -0.49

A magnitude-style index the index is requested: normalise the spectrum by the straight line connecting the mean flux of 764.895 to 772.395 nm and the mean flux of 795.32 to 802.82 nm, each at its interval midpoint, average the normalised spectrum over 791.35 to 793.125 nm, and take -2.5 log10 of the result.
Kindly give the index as -0.116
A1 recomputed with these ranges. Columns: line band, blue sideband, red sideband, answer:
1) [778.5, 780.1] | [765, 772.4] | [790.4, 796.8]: -0.11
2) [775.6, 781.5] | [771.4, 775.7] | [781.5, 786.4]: -0.33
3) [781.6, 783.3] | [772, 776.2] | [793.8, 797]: -0.26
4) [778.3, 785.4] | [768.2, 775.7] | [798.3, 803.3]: -0.40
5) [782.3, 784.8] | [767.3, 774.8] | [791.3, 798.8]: -0.21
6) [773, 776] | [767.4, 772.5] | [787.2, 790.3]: 0.09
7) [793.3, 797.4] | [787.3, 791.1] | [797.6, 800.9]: 0.28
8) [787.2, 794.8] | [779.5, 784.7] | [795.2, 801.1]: -0.43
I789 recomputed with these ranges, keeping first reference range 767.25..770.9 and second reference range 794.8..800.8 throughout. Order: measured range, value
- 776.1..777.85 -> -0.21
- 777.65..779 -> -0.20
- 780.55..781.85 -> -0.01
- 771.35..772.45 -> -0.01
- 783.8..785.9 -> -0.06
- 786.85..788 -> -0.31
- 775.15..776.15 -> -0.07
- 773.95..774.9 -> 0.06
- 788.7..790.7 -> -0.12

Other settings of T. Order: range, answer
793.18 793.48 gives 18.6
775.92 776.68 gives 18.6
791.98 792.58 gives 19.6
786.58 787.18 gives 18.9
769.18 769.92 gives 12.9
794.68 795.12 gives 16.2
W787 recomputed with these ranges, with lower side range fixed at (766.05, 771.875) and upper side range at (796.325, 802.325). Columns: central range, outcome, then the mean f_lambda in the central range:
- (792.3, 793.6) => -0.146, 19.3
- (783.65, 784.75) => 0.047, 16.1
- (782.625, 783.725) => -0.170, 19.4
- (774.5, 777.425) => -0.073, 16.8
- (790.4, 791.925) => 0.051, 16.6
